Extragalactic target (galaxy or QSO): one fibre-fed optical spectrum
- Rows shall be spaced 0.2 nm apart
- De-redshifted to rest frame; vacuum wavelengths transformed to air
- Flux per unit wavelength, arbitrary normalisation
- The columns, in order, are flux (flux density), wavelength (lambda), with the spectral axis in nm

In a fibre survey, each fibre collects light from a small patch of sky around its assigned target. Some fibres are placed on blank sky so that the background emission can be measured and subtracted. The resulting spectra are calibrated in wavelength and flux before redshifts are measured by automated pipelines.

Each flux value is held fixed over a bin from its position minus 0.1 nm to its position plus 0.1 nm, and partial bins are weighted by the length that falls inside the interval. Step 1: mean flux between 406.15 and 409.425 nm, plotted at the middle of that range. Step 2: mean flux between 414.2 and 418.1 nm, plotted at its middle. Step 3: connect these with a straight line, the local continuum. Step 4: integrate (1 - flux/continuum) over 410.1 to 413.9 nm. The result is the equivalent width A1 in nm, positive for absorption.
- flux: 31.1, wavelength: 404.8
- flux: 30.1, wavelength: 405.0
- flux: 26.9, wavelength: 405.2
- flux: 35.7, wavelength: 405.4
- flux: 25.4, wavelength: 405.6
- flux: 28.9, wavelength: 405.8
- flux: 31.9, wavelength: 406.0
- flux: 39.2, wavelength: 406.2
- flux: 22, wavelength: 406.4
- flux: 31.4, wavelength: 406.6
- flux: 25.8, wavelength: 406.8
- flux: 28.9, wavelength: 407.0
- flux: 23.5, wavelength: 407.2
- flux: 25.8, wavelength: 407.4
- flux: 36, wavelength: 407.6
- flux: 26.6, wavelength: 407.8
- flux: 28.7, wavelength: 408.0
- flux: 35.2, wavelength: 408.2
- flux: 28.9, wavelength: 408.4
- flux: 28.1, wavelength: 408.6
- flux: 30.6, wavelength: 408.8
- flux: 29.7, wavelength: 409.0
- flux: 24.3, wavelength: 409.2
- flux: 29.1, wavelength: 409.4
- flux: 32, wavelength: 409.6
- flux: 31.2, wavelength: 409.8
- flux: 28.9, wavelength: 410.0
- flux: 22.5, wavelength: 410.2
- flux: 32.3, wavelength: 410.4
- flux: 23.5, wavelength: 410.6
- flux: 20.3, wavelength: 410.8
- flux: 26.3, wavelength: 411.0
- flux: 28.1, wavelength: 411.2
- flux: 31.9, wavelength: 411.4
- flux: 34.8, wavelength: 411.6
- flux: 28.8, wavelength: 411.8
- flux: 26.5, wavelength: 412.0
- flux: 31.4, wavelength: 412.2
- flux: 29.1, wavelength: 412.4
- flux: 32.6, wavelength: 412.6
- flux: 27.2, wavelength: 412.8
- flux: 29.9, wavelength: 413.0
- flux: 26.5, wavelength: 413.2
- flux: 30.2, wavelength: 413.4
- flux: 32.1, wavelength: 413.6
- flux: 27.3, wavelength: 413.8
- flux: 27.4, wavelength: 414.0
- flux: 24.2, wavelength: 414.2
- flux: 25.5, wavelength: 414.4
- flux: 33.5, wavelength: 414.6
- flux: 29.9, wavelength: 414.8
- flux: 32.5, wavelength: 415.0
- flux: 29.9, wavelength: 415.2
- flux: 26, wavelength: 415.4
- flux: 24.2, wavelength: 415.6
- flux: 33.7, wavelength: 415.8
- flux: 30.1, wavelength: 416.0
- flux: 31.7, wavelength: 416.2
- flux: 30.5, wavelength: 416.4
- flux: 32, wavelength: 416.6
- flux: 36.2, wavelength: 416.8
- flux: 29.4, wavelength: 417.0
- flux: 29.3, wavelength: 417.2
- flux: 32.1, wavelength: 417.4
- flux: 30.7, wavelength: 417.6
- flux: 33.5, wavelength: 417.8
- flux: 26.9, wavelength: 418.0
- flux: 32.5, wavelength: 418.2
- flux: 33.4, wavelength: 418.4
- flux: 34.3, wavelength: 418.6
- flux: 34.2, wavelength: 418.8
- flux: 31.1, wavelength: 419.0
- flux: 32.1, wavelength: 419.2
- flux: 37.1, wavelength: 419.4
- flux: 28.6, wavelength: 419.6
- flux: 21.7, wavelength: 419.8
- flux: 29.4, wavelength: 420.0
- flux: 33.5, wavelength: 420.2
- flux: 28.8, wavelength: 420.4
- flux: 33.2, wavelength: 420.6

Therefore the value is 0.14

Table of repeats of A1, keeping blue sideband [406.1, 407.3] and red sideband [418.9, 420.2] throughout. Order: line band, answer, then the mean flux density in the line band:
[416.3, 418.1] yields -0.075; 31.2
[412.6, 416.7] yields 0.040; 29.3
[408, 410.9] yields 0.050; 28.3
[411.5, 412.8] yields -0.047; 30.3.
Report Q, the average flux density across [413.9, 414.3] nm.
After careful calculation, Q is 25.8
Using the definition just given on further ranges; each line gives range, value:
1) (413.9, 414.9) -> 28.1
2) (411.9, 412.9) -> 29.4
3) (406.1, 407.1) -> 29.5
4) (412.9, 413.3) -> 28.2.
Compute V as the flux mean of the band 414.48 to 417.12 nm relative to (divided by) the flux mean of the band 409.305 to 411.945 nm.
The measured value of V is 1.1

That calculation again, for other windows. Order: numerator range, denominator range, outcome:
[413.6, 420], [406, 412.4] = 1.05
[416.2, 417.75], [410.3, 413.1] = 1.10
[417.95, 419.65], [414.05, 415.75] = 1.15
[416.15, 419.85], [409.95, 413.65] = 1.11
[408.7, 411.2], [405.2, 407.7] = 0.94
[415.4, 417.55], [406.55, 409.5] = 1.07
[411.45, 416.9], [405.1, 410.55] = 1.02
